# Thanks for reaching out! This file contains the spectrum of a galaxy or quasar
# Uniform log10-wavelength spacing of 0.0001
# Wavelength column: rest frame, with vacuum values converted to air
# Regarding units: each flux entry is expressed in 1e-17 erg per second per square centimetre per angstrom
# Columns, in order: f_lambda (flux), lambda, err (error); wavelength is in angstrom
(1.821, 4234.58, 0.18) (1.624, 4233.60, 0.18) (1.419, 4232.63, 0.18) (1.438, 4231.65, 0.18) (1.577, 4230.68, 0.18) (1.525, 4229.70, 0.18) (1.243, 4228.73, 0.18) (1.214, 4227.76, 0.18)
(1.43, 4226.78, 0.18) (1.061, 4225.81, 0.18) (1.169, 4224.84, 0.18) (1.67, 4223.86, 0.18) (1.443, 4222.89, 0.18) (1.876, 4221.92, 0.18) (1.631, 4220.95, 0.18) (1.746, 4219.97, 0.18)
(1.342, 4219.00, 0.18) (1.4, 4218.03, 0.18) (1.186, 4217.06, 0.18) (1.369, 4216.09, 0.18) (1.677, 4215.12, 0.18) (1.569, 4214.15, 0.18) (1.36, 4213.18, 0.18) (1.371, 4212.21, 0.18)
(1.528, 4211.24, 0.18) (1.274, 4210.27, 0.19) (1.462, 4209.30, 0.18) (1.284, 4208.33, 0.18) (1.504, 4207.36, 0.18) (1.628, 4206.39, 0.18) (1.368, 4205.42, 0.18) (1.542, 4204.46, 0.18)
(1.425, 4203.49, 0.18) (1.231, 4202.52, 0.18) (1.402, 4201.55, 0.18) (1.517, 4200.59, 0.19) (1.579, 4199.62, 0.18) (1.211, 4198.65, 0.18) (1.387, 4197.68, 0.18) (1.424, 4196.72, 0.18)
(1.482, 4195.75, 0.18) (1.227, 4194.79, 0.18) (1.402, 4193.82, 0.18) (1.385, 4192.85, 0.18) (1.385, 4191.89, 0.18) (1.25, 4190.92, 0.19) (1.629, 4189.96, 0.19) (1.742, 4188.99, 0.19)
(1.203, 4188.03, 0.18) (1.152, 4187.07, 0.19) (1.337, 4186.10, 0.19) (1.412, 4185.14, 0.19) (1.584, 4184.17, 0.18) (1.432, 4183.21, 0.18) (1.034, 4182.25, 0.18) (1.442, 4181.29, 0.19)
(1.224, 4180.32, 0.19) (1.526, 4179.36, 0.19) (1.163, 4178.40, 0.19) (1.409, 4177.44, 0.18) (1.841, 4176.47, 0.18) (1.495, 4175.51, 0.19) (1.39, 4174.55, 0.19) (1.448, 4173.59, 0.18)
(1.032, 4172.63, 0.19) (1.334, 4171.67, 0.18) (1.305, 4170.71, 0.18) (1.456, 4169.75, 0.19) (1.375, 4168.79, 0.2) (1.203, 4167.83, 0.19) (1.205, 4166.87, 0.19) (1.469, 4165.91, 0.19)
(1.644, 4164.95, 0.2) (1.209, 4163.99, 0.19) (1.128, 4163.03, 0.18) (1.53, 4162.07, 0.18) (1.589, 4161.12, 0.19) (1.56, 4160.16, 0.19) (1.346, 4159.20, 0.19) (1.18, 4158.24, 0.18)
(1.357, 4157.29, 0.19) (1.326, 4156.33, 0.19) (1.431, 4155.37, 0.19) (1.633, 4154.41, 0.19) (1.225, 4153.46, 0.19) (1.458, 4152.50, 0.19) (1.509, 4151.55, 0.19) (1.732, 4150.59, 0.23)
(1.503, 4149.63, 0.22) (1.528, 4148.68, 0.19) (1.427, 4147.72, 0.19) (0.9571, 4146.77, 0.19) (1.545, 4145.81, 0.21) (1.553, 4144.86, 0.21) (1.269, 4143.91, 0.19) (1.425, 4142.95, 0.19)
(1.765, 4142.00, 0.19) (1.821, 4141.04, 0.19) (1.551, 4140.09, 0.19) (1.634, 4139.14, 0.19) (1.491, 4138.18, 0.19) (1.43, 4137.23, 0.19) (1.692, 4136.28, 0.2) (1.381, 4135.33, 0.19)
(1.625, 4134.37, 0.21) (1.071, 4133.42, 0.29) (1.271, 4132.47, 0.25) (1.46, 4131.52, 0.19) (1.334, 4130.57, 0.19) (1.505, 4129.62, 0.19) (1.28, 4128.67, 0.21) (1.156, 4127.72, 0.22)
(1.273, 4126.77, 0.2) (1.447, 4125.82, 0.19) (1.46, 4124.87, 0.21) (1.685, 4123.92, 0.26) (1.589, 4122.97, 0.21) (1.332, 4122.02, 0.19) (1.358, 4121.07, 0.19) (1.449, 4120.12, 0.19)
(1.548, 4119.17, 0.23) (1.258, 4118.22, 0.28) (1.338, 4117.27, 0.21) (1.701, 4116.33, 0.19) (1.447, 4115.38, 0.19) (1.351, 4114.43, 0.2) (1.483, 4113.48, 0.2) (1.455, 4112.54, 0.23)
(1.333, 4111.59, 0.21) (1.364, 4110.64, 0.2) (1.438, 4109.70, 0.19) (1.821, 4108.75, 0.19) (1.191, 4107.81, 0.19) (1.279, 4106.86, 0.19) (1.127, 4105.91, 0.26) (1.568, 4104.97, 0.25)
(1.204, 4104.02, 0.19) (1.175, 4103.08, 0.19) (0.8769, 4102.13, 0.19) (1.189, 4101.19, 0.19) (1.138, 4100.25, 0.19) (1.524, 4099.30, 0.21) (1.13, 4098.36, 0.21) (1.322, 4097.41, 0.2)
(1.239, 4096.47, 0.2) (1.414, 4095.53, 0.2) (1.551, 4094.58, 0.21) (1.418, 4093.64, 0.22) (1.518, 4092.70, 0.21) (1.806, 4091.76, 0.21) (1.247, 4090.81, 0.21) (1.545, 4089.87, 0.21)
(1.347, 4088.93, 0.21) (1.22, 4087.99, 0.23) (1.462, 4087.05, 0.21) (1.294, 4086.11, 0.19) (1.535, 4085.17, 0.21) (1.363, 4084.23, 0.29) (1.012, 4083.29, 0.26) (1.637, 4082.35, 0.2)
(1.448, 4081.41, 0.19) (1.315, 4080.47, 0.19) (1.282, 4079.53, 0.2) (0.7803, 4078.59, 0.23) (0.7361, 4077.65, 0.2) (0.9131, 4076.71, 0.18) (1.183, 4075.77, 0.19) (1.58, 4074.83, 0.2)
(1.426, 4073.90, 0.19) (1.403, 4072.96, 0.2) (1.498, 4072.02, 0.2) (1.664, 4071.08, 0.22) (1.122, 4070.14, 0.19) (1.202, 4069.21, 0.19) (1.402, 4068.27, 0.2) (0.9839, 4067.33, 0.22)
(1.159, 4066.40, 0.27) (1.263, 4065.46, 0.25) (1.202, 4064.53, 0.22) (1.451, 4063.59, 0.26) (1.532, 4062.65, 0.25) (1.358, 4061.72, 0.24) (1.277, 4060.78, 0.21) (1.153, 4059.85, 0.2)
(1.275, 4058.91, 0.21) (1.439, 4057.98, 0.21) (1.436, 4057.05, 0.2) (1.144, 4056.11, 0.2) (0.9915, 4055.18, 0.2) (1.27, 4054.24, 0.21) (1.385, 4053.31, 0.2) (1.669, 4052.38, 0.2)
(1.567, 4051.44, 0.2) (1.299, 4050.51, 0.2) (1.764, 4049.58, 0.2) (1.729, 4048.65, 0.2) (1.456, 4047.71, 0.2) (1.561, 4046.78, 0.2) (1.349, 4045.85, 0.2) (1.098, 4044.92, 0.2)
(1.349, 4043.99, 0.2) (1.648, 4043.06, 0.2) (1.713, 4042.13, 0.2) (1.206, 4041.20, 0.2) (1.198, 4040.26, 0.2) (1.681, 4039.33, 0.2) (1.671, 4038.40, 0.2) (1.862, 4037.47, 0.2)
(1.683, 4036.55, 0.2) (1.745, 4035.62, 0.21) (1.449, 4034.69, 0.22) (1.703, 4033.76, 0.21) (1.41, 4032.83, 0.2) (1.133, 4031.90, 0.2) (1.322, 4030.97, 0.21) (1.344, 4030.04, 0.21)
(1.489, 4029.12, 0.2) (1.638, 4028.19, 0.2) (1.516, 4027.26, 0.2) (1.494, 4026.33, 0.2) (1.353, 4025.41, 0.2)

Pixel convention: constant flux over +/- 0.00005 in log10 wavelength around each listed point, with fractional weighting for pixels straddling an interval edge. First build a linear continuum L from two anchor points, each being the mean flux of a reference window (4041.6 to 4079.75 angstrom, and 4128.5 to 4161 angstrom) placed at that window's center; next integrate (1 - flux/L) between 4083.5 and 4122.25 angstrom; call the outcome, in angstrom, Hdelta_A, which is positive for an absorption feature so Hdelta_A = 0.6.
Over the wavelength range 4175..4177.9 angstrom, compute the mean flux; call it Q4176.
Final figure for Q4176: 1.58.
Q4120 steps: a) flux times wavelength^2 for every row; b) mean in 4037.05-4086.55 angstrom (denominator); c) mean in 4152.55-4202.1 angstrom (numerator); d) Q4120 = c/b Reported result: 1.1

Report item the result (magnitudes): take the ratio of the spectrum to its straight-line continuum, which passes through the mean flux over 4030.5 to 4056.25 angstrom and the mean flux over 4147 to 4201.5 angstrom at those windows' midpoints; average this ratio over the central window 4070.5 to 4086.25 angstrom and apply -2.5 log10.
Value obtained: 0.12 mag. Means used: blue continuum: 1.47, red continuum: 1.4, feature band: 1.3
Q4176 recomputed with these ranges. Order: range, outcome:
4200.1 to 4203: 1.38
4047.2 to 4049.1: 1.59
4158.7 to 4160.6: 1.44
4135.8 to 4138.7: 1.54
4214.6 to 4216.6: 1.52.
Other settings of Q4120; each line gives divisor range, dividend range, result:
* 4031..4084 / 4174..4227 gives 1.11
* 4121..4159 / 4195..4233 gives 1.03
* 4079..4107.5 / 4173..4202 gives 1.10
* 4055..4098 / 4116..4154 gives 1.13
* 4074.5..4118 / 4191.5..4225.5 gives 1.14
